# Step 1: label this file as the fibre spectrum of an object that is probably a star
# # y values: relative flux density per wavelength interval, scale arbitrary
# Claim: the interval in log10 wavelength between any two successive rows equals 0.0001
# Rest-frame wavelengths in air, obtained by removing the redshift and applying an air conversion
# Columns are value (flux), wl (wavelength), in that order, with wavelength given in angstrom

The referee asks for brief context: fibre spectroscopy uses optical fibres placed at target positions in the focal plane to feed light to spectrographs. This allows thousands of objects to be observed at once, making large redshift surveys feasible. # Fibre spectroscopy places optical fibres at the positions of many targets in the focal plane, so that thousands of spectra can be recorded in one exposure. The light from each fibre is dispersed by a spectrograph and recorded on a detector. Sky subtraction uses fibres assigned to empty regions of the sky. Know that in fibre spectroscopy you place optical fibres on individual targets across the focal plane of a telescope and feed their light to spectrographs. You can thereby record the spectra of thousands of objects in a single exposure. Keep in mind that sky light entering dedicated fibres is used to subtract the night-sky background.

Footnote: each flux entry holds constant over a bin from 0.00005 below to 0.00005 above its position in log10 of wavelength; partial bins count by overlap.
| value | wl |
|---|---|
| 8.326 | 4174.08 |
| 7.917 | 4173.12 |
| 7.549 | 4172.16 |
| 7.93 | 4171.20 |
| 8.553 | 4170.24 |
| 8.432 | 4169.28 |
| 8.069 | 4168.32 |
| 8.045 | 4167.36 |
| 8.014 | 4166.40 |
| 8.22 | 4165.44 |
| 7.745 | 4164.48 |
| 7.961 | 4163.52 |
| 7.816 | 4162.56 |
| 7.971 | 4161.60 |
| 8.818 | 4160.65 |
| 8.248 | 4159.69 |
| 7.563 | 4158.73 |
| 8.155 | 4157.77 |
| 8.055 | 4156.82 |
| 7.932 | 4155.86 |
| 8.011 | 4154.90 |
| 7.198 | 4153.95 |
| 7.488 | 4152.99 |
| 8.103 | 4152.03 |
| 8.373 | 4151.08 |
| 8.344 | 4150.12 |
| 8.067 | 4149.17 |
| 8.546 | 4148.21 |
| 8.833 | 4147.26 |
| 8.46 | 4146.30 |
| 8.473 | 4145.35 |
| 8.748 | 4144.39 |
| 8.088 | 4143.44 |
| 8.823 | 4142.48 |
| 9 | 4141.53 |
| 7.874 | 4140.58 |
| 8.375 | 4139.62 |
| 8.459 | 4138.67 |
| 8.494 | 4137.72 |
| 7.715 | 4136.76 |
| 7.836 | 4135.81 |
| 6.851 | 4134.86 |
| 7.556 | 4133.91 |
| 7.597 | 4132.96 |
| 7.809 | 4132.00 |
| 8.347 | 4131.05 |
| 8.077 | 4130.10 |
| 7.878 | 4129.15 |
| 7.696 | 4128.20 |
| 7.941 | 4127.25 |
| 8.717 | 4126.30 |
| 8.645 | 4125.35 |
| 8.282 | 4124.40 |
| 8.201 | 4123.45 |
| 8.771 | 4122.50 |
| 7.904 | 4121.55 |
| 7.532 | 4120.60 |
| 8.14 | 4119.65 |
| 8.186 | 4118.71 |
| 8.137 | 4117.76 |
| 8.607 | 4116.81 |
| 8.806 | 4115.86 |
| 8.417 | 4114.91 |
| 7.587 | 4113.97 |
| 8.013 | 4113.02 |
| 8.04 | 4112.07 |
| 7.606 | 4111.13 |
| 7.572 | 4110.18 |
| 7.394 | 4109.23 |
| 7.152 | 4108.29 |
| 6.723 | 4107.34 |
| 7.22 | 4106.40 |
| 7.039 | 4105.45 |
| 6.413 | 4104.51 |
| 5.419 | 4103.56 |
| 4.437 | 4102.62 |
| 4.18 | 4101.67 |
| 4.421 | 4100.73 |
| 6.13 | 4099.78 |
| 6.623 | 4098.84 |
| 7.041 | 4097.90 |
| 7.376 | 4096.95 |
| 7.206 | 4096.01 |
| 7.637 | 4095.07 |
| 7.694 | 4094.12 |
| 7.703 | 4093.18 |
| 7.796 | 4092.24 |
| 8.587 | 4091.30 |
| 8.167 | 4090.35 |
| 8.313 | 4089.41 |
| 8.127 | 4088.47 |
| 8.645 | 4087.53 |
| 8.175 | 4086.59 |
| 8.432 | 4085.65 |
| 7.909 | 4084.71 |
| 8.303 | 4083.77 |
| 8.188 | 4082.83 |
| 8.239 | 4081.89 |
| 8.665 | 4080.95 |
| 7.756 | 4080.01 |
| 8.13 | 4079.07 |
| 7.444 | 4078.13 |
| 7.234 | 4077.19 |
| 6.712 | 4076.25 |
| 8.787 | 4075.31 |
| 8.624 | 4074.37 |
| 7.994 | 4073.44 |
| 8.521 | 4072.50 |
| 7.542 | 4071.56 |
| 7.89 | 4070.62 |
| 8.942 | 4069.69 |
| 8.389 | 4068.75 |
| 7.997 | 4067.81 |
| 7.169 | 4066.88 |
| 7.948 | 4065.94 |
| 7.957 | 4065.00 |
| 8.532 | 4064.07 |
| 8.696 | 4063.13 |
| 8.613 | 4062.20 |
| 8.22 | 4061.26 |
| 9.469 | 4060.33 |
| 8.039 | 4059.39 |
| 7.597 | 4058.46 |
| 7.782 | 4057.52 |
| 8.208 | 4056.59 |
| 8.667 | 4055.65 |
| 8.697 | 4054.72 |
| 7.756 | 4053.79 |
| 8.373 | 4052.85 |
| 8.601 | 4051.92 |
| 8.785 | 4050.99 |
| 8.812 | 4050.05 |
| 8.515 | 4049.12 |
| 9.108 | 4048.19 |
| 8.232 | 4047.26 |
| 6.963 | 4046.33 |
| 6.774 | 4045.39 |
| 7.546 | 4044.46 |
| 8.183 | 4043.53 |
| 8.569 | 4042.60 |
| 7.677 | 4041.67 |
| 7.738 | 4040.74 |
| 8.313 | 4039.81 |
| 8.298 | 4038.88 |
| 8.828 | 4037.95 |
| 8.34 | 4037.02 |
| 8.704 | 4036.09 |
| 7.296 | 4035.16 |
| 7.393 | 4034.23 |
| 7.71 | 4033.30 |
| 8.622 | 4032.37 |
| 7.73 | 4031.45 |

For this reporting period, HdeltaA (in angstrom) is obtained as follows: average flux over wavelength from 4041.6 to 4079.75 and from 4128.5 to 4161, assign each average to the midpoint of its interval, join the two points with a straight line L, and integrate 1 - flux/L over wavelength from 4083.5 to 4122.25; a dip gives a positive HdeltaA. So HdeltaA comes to 3.3 angstrom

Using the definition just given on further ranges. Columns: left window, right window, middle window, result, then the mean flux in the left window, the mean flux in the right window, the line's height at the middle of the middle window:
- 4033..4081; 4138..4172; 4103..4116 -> 1.32 angstrom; 8.13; 8.19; 8.16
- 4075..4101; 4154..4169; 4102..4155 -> 0.01 angstrom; 7.71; 8.02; 7.88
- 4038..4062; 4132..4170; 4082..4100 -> 0.76 angstrom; 8.21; 8.11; 8.17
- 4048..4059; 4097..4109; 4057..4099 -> -4.52 angstrom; 8.39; 6.14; 7.28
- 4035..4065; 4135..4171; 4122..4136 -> 0.30 angstrom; 8.25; 8.17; 8.19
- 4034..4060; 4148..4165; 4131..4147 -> -0.23 angstrom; 8.15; 8.01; 8.03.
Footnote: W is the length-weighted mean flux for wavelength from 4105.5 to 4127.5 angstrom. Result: 7.97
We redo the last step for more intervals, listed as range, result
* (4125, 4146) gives 8.14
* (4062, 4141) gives 7.76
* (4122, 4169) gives 8.13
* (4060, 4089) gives 8.17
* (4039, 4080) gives 8.13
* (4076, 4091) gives 8.05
